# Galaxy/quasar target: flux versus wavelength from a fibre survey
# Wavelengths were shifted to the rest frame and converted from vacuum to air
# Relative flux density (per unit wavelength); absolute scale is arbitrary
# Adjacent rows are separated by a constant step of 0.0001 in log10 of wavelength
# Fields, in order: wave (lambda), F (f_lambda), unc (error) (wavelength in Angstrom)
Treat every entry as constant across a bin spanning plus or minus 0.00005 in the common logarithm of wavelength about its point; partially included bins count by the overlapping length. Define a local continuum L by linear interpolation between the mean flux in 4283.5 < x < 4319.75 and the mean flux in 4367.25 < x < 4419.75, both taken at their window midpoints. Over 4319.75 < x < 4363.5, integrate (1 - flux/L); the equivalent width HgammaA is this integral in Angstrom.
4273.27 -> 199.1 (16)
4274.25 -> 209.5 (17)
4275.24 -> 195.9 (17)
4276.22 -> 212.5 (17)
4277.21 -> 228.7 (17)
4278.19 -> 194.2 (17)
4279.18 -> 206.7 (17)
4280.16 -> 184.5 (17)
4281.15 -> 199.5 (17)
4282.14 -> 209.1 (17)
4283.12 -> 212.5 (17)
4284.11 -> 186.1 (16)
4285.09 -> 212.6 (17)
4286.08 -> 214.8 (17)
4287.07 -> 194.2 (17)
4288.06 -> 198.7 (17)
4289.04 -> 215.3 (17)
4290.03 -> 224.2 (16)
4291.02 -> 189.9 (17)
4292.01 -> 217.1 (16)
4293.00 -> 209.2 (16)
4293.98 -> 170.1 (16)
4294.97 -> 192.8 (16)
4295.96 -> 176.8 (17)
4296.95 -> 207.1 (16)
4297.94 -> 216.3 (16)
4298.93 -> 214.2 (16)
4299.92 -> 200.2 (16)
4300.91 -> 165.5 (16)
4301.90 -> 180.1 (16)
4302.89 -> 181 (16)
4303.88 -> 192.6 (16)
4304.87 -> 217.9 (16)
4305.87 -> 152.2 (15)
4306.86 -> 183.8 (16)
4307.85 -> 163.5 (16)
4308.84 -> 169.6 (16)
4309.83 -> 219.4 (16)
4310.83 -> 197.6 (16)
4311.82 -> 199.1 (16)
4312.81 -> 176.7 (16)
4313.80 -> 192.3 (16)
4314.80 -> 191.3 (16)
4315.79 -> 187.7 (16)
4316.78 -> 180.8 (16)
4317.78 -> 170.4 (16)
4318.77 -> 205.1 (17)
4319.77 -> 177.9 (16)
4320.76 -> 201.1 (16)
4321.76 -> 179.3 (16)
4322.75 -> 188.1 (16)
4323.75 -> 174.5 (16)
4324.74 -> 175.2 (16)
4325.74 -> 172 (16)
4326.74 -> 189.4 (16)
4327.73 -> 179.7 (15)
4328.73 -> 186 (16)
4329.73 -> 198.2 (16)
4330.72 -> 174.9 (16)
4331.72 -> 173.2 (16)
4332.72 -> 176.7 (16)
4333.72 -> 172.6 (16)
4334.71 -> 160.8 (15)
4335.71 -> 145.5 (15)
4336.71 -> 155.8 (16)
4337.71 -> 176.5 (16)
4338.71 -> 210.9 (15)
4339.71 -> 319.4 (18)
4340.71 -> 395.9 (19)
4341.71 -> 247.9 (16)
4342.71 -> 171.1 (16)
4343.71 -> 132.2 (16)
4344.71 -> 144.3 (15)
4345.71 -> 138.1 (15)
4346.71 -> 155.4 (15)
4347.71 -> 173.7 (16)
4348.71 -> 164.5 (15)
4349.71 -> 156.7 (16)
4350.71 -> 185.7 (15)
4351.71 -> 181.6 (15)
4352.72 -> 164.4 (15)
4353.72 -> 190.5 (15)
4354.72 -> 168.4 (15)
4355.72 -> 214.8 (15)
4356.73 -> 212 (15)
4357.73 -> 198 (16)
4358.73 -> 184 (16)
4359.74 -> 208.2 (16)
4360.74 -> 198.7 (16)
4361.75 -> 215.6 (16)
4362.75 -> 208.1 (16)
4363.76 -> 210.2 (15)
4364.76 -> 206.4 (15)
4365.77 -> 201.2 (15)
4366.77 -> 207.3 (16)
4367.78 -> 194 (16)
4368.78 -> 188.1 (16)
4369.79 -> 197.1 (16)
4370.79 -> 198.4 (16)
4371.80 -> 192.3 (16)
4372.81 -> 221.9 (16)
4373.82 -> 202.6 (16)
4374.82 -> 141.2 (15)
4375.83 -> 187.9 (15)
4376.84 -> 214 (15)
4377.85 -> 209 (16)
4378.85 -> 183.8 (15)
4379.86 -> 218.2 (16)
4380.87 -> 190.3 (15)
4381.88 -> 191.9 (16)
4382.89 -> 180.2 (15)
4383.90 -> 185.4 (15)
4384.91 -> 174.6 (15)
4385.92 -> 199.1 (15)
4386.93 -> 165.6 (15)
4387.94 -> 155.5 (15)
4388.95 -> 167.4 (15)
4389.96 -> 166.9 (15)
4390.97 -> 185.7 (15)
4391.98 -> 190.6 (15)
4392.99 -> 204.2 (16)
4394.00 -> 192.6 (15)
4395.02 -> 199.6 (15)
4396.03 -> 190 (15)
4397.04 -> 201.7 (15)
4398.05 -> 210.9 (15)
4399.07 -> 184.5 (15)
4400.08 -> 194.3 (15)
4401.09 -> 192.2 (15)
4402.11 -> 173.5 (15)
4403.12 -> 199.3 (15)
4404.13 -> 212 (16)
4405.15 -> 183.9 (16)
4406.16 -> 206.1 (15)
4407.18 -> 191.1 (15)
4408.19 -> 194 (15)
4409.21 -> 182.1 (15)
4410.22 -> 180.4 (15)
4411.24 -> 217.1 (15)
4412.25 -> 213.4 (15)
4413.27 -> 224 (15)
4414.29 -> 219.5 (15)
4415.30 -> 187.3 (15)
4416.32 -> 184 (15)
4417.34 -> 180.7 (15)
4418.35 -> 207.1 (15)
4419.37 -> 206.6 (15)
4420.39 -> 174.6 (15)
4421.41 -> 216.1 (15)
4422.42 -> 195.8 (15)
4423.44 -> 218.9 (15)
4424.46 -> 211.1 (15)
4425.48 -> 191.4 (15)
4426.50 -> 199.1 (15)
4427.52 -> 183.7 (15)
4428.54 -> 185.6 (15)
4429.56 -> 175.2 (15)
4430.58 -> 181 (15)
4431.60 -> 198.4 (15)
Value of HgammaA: 1.0 Angstrom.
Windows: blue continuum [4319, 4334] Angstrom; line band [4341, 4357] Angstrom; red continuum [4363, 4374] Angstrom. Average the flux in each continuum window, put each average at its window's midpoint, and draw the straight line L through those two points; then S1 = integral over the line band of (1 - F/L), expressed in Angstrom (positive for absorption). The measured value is 1.25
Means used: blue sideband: 182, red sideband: 202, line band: 177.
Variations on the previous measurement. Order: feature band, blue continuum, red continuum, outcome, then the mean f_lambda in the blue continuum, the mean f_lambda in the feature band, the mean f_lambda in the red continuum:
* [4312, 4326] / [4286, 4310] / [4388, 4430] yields 0.7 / 194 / 184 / 195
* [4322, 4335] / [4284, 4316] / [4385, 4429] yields 1.0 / 194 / 179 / 194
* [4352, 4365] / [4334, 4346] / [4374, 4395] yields -0.2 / 200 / 198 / 186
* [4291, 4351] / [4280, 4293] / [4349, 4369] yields 3.6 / 205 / 188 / 195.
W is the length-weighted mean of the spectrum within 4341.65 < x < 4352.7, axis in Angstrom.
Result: 165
